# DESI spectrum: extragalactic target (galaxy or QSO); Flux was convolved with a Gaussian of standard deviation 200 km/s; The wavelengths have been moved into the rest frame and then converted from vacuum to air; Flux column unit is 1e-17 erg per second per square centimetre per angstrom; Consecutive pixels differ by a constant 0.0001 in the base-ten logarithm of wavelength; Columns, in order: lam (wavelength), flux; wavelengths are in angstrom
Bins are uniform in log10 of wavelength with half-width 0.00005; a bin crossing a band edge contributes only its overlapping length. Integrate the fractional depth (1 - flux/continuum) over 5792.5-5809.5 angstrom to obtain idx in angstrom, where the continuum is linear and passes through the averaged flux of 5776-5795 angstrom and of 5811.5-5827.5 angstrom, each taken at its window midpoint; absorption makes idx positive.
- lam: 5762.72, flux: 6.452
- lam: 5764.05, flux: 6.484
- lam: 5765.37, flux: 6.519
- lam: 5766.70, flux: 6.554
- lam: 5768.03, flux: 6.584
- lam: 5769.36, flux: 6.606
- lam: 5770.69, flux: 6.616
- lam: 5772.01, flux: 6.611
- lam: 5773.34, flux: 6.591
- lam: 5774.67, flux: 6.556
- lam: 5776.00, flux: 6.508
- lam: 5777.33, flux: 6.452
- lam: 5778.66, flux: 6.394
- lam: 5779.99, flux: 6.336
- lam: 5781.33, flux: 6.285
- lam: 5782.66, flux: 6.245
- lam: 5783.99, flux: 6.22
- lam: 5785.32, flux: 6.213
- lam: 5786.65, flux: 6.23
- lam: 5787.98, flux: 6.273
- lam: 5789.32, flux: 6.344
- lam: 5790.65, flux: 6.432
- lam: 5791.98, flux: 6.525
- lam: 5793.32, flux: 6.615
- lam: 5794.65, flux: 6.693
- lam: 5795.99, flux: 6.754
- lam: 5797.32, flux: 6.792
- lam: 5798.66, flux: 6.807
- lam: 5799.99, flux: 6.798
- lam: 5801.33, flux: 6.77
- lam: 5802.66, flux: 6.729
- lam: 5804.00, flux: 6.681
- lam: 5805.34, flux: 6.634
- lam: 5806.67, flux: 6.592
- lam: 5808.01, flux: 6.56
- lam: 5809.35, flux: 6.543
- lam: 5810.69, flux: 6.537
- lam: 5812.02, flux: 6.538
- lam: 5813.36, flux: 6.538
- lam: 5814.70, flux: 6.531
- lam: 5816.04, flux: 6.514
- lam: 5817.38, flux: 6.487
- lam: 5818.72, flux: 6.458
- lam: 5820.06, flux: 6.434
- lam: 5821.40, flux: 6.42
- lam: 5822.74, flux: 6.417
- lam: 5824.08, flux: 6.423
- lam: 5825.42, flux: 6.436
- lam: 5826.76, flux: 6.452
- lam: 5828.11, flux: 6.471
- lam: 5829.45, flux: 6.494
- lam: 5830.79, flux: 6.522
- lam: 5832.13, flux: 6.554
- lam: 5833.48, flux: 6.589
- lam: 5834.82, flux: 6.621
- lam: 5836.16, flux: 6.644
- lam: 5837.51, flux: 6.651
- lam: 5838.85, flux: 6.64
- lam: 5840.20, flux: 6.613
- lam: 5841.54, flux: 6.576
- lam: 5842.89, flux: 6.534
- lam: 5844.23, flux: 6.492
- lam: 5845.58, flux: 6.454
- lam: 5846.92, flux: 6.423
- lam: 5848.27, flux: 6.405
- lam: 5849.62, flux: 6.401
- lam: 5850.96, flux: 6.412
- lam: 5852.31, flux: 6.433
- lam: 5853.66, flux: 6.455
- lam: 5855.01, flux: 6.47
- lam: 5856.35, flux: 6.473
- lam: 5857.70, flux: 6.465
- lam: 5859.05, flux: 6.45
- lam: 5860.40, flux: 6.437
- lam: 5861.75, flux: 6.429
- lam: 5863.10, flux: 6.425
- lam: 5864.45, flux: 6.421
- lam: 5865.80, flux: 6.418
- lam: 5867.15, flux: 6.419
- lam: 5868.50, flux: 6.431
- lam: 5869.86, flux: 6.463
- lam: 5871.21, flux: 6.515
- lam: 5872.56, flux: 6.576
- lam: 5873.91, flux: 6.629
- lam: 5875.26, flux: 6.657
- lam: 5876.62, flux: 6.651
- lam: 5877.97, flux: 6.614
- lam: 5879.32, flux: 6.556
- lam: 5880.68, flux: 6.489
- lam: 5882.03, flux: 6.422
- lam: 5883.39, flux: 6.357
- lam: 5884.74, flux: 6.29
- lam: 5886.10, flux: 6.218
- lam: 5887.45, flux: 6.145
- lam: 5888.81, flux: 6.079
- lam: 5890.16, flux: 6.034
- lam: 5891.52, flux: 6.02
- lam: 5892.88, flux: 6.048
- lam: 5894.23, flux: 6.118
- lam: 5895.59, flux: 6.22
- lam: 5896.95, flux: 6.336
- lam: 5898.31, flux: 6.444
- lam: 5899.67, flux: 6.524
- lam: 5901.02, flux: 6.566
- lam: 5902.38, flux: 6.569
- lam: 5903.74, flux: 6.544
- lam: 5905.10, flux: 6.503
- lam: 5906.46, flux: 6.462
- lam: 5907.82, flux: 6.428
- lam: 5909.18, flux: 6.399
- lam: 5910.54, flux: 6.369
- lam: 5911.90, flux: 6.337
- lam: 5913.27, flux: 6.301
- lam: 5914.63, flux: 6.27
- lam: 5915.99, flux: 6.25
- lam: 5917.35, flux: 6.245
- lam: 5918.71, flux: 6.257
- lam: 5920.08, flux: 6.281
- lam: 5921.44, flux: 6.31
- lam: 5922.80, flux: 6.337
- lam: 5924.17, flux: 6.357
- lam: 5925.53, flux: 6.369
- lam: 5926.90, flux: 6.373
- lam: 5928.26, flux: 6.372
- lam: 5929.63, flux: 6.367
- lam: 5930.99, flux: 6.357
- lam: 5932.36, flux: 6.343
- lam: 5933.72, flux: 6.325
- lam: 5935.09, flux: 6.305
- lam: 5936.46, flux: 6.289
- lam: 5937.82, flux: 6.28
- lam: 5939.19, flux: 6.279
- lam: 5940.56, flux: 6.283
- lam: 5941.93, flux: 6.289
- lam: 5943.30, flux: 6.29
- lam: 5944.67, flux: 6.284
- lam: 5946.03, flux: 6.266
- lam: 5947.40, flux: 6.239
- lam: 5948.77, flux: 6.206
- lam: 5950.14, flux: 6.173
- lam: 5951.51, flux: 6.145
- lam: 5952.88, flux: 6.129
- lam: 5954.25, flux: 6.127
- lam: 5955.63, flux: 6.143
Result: -0.7 angstrom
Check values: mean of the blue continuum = 6.37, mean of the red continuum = 6.47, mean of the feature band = 6.69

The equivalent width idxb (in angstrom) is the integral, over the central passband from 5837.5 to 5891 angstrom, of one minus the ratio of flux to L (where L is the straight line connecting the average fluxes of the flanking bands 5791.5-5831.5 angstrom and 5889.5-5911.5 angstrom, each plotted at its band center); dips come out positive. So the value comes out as -0.1 angstrom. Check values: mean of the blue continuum 6.57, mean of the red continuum 6.35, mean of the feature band 6.45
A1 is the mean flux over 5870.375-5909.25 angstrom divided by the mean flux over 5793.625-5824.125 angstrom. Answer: 0.97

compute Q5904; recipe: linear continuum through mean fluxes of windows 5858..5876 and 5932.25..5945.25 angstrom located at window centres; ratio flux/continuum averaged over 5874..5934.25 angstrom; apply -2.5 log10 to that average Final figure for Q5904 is 0.005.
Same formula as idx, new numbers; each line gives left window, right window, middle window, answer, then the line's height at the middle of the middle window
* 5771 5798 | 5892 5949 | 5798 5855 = -1.1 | 6.42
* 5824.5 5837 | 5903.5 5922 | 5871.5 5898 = 0.3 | 6.41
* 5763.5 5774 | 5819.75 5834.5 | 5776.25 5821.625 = 0.1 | 6.53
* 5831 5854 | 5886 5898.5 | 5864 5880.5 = -0.6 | 6.3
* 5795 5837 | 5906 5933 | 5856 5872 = 0.0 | 6.46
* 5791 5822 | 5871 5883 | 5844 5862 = 0.4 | 6.58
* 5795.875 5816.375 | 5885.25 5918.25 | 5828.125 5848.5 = 0.0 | 6.53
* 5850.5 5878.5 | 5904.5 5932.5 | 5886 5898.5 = 0.5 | 6.41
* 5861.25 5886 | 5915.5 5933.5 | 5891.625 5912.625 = 0.0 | 6.39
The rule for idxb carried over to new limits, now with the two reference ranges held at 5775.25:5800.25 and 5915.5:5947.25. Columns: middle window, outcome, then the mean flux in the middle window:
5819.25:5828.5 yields -0.01 angstrom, 6.43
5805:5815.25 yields -0.19 angstrom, 6.56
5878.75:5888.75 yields 0.04 angstrom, 6.33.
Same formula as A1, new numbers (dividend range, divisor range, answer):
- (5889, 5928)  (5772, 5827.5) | 0.97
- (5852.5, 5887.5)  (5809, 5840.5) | 0.99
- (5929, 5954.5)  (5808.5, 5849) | 0.96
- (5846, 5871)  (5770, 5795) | 1.00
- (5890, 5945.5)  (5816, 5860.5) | 0.97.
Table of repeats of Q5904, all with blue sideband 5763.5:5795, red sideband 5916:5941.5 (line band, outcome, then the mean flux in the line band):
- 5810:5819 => -0.02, 6.52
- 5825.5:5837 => -0.02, 6.54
